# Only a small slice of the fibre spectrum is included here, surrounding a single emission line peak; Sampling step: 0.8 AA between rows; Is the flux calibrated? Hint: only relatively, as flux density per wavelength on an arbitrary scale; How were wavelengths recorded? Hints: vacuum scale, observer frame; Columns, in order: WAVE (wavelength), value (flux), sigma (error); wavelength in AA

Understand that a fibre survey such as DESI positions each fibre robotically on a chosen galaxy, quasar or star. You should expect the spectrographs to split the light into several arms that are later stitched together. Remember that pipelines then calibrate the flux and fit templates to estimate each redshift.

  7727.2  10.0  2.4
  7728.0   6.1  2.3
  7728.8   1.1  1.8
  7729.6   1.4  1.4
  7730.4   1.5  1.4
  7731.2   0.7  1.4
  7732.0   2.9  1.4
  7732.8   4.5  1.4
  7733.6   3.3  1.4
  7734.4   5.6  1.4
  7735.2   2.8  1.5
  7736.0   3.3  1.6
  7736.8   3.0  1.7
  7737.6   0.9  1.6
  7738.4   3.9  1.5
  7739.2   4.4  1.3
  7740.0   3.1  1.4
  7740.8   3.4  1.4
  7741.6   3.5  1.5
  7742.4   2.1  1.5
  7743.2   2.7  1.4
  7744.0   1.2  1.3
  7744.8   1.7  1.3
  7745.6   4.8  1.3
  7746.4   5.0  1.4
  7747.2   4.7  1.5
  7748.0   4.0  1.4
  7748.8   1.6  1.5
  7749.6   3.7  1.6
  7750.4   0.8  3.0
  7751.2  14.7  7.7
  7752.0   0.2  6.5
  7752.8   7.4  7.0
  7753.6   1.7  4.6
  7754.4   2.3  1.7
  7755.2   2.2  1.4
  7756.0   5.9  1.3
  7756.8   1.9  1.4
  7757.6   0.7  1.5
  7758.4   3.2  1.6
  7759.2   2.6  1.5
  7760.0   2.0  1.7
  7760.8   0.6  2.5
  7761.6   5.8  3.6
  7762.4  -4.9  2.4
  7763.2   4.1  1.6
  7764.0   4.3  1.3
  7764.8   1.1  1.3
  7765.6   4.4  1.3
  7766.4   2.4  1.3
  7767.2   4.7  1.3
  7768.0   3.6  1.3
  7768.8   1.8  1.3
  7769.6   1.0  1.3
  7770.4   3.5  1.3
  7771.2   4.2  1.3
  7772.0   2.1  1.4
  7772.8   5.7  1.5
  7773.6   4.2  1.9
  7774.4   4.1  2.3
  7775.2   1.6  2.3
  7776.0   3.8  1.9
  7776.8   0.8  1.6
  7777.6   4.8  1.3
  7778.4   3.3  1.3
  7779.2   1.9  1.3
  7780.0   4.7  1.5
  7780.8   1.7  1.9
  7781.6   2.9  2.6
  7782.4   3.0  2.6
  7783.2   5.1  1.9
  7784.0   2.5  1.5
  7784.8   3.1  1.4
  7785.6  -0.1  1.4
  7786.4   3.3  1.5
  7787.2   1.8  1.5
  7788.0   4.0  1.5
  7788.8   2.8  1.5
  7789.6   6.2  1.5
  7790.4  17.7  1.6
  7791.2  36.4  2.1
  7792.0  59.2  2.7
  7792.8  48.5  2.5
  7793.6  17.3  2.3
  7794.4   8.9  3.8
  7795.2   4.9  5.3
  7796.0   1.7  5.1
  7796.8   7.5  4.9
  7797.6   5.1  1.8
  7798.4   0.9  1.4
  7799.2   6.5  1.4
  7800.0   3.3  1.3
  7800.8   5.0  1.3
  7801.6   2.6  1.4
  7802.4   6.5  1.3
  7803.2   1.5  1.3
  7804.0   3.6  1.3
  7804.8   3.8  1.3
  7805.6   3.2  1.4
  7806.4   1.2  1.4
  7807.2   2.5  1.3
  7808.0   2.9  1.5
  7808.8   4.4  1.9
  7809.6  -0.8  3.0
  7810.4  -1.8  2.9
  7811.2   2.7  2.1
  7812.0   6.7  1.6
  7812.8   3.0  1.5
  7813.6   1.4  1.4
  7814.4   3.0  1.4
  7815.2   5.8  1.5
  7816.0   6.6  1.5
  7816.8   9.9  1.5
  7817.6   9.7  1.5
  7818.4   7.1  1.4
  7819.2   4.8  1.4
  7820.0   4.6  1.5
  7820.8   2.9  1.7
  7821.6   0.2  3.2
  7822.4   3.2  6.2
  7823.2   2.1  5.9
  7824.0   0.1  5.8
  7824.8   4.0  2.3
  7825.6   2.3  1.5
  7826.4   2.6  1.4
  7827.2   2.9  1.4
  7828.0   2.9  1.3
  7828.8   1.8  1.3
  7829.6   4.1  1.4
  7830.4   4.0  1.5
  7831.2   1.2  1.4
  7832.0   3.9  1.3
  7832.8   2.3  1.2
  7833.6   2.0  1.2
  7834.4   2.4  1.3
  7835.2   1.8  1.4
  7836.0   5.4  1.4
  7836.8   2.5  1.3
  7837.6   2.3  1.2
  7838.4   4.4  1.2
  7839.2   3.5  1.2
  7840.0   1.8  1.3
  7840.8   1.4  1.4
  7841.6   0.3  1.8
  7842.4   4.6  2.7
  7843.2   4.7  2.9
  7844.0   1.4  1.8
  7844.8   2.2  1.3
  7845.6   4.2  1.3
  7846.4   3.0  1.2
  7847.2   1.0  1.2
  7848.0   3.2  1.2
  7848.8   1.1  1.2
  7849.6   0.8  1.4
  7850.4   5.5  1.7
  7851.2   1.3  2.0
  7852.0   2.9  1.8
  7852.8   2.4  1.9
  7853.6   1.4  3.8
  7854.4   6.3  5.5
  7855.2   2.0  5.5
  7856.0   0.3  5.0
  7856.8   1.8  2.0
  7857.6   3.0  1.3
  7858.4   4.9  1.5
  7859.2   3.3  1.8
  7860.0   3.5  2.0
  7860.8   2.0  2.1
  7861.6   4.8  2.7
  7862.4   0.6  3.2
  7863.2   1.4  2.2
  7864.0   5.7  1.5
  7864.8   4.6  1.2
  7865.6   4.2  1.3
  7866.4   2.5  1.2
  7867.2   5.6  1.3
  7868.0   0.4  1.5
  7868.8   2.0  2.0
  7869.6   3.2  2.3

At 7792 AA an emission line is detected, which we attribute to H-alpha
